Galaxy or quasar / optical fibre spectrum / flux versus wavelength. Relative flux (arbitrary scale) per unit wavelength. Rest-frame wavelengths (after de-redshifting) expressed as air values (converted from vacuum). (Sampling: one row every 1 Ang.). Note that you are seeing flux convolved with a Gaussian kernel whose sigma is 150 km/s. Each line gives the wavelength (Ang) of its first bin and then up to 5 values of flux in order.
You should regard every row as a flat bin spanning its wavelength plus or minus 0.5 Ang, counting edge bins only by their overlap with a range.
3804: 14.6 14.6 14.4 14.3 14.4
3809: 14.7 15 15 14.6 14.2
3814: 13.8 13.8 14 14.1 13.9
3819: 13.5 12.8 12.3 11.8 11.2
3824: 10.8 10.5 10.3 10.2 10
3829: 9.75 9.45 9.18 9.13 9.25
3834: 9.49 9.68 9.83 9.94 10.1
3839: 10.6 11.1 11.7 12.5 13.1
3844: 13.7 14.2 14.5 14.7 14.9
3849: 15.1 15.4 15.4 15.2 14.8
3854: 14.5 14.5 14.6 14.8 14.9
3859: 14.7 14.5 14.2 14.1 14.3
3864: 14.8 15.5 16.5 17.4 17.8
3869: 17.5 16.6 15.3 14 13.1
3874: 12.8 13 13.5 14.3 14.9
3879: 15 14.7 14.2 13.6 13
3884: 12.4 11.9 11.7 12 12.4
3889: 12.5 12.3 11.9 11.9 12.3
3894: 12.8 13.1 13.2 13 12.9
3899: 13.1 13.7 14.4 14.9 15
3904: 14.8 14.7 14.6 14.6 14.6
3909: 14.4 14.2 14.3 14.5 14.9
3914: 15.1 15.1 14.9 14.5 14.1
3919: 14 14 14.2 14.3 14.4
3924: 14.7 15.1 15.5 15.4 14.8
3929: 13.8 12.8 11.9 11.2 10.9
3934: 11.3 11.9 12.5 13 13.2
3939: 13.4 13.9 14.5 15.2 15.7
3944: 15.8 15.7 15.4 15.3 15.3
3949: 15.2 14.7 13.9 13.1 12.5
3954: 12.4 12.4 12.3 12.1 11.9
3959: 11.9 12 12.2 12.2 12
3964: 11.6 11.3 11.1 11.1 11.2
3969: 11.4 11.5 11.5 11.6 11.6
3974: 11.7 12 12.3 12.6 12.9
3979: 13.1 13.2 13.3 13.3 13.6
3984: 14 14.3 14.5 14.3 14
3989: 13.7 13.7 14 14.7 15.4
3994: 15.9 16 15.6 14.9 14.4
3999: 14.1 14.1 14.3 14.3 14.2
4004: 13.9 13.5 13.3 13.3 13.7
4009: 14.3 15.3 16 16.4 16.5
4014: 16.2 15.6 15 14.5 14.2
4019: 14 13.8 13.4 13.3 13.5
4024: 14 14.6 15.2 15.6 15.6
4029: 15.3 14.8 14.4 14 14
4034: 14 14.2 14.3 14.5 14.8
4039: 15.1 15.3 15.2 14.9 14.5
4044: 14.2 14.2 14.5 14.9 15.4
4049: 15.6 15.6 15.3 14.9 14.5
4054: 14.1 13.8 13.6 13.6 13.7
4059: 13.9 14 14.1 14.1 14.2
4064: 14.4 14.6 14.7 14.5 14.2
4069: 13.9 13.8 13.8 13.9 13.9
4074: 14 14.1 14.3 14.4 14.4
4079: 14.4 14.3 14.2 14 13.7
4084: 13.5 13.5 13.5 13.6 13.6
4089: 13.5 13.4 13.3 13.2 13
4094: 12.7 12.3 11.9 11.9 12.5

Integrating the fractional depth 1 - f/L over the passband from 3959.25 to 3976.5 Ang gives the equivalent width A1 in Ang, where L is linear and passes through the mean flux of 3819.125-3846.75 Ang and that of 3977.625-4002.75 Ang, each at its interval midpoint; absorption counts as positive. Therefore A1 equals 2.6 Ang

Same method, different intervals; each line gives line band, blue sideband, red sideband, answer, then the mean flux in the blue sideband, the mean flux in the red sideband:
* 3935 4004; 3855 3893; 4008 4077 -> 4.53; 14.1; 14.5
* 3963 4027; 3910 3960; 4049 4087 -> 1.11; 13.8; 14.2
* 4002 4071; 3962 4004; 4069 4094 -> -4.85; 13.3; 13.8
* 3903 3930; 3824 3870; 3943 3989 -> -3.24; 13.1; 13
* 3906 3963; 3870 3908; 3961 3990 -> -3.47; 13.5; 12.5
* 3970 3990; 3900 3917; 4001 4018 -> 2.31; 14.7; 14.7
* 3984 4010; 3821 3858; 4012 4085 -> -0.88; 12.1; 14.4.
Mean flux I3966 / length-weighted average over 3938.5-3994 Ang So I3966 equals 13.2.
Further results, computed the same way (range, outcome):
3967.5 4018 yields 13.9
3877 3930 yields 13.9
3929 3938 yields 12.1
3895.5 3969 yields 13.6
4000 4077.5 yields 14.5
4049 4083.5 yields 14.2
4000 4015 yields 14.7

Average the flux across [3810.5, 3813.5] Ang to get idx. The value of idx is 14.6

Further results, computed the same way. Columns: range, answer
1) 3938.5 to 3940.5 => 13.7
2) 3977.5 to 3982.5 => 13.2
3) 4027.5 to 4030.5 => 15.2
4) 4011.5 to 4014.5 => 16.4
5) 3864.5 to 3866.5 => 16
